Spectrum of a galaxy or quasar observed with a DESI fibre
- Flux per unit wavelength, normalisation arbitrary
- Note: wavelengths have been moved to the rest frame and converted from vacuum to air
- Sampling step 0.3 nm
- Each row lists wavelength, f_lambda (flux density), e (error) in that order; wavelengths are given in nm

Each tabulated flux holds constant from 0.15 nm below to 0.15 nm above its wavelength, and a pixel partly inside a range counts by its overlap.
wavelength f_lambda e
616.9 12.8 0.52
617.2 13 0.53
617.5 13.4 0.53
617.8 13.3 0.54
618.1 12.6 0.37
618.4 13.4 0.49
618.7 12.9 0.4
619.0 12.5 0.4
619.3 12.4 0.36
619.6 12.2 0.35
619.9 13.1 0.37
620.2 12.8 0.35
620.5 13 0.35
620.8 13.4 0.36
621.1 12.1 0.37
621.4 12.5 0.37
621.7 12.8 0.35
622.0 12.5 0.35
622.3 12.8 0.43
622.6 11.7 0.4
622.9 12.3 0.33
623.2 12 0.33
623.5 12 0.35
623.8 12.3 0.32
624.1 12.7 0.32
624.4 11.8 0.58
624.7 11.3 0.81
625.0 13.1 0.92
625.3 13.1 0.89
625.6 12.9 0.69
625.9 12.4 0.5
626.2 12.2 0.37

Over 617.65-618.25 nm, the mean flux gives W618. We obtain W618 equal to 13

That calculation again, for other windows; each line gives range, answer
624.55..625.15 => 12.2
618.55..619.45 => 12.6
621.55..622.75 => 12.5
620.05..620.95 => 13.1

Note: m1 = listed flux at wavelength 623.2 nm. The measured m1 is 12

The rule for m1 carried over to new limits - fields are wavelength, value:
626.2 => 12.2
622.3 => 12.8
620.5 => 13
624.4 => 11.8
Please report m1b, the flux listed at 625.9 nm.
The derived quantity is 12.4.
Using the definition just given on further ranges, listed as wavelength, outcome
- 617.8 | 13.3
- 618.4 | 13.4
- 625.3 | 13.1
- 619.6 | 12.2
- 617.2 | 13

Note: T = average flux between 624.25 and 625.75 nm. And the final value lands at 12.4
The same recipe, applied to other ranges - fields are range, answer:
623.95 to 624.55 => 12.2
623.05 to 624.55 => 12.2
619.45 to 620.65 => 12.8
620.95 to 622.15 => 12.5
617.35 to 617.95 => 13.4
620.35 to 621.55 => 12.8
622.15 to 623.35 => 12.2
